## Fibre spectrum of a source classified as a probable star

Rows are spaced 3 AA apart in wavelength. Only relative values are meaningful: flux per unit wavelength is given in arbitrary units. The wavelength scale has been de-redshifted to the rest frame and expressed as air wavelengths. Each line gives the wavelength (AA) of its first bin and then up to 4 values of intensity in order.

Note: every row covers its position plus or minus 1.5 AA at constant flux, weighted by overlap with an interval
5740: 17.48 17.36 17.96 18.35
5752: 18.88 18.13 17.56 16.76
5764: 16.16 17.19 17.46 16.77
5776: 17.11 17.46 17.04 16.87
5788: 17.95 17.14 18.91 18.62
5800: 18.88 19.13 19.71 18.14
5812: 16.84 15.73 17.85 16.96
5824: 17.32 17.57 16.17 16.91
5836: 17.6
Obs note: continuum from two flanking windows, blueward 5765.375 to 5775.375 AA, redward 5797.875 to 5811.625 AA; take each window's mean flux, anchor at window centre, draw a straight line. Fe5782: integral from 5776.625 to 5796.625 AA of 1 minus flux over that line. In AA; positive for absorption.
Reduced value 0.3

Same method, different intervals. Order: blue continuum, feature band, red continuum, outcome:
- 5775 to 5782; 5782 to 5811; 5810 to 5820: -2.06 AA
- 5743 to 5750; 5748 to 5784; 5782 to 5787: 0.21 AA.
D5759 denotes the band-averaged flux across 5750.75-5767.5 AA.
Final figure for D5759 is 17.4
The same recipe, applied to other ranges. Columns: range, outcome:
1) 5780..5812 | 18.2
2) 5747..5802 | 17.6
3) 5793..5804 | 18.9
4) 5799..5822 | 17.9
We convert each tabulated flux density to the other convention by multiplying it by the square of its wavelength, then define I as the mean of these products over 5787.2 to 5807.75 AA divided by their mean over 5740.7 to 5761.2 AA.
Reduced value 1.1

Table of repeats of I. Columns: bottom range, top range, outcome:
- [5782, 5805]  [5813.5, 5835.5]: 0.94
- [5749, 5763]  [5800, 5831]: 1.01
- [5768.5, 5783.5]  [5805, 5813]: 1.07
